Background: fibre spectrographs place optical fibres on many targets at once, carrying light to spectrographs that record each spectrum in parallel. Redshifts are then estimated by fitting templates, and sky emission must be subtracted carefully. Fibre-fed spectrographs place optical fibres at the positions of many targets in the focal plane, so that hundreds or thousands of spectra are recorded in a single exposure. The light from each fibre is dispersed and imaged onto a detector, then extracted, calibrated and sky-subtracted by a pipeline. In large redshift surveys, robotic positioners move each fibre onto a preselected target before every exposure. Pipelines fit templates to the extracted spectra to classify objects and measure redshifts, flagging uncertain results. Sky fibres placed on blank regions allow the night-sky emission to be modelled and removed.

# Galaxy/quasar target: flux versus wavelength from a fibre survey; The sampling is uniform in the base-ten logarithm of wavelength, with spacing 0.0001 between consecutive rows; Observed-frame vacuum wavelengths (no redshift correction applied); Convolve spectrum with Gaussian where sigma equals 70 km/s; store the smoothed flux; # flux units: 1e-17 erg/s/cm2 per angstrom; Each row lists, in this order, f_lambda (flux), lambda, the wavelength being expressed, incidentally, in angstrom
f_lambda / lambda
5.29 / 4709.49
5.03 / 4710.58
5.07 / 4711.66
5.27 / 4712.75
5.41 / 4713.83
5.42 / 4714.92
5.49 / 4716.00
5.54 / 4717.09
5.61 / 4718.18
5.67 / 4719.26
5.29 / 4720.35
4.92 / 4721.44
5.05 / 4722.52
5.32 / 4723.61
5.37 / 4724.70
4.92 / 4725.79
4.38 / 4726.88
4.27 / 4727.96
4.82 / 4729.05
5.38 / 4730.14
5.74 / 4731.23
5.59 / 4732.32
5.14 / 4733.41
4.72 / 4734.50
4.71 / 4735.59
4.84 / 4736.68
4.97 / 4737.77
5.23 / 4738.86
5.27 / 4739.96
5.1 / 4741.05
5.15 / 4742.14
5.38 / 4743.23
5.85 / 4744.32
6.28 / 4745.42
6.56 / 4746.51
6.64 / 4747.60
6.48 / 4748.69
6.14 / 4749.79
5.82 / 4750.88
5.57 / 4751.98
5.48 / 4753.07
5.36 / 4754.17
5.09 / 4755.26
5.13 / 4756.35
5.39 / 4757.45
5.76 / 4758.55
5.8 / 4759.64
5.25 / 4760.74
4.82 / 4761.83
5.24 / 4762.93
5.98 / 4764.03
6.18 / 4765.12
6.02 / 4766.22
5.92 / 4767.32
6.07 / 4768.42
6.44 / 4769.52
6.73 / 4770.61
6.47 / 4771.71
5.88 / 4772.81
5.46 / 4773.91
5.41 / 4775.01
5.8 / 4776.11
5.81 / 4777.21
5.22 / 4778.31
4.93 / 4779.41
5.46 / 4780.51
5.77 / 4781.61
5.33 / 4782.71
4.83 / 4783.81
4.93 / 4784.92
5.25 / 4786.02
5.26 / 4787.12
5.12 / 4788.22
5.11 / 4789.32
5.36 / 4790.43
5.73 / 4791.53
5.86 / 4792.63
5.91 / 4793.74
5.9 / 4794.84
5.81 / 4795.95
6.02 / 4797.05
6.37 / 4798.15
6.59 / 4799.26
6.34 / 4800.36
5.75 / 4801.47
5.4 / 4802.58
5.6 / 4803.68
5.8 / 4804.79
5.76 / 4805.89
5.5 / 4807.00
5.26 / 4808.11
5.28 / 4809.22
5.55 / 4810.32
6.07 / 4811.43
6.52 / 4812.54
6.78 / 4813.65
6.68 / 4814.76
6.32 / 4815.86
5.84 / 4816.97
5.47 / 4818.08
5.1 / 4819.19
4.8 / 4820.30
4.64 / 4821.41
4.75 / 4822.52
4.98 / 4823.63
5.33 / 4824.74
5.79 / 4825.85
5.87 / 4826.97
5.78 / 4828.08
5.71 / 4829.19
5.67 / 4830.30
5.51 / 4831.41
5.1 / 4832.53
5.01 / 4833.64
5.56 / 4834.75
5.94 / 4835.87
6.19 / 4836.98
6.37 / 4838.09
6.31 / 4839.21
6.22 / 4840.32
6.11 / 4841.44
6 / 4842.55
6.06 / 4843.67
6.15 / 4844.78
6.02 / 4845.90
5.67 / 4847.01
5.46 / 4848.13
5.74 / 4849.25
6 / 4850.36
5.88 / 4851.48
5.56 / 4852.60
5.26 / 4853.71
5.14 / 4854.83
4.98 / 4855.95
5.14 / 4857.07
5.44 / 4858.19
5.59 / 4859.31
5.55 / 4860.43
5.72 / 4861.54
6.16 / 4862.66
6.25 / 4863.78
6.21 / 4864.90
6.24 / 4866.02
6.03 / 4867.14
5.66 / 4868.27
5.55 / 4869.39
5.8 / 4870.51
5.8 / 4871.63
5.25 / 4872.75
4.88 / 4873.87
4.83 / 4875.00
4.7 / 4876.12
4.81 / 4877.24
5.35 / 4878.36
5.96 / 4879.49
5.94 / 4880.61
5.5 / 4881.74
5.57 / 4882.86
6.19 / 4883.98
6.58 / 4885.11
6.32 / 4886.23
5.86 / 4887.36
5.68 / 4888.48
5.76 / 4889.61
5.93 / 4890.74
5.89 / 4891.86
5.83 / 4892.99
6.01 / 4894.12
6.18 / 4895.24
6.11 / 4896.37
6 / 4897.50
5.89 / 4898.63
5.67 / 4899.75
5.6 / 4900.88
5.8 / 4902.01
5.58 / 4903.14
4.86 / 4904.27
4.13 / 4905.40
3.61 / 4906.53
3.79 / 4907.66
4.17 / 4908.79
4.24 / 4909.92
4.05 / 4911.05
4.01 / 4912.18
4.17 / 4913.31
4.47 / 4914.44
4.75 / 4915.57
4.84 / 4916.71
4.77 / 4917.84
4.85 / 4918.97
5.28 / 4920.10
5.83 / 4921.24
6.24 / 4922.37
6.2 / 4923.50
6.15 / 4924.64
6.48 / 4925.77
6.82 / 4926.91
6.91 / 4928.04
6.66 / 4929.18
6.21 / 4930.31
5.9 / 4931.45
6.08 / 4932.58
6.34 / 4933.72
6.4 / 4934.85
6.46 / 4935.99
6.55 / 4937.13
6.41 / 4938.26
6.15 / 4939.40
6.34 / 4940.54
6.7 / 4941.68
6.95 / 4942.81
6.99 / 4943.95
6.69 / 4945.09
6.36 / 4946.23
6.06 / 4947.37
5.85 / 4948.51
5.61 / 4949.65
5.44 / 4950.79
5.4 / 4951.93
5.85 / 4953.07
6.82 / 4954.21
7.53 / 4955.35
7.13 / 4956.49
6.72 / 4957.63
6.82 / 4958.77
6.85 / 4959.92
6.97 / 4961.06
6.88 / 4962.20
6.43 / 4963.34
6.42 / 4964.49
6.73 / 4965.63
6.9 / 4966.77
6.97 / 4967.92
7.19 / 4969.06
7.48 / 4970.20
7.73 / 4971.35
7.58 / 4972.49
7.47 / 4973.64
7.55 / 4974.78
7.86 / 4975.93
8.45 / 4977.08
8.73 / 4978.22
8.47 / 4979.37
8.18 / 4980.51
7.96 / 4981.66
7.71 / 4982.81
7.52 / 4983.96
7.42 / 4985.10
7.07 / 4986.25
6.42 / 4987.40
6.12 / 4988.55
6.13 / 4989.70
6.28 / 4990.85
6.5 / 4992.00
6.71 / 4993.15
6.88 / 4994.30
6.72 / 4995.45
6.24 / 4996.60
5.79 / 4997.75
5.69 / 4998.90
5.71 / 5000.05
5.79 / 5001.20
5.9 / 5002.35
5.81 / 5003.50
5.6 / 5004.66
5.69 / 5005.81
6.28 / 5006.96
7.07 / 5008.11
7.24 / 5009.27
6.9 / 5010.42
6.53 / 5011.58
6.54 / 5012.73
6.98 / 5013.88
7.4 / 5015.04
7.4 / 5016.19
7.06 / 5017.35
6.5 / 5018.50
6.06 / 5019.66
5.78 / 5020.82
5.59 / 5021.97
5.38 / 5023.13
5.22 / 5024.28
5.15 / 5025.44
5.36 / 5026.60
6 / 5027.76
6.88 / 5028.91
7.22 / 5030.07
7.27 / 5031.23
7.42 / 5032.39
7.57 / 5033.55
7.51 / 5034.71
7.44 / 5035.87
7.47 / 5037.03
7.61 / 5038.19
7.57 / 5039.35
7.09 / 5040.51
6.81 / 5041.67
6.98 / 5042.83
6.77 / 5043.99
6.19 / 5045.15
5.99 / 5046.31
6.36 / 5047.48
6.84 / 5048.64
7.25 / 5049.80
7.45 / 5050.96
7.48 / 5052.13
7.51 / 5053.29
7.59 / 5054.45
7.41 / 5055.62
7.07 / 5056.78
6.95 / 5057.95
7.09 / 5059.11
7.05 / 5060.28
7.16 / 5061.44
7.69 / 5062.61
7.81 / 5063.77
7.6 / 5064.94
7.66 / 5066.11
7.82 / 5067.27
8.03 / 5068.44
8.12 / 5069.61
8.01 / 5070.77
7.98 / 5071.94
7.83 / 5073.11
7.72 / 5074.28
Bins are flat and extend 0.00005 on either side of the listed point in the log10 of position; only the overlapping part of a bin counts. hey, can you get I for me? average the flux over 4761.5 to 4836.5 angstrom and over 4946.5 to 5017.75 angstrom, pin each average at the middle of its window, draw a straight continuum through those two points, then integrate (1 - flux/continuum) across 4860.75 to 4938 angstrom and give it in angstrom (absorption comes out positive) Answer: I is 8.4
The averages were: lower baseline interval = 5.66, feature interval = 5.6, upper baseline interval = 6.79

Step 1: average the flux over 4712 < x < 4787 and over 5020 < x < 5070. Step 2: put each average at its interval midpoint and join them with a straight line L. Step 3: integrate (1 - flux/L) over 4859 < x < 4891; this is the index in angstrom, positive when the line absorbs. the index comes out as 2.1 angstrom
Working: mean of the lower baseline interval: 5.48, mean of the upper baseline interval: 6.97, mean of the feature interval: 5.71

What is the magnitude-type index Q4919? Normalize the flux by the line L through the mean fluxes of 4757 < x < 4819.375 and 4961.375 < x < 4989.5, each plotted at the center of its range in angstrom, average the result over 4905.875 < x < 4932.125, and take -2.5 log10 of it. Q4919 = 0.297 mag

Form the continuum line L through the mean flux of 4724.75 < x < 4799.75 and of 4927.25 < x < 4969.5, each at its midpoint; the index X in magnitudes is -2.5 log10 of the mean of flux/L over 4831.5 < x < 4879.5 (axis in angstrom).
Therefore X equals 0.07 mag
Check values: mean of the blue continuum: 5.55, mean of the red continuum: 6.51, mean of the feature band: 5.66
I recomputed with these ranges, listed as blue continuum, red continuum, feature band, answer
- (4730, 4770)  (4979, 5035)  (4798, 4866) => 1.90 angstrom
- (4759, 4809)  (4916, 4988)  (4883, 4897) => 0.67 angstrom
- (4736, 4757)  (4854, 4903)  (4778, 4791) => 0.94 angstrom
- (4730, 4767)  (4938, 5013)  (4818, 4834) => 1.74 angstrom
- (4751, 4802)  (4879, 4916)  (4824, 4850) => -1.46 angstrom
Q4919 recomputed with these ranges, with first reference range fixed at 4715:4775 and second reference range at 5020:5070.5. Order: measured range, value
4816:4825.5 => 0.14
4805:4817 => -0.02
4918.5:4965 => 0.02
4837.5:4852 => 0.00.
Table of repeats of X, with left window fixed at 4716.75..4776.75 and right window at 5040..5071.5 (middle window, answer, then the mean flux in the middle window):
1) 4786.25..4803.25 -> 0.006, 5.76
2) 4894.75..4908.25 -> 0.211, 5.26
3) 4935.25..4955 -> 0.058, 6.29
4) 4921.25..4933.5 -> 0.033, 6.34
